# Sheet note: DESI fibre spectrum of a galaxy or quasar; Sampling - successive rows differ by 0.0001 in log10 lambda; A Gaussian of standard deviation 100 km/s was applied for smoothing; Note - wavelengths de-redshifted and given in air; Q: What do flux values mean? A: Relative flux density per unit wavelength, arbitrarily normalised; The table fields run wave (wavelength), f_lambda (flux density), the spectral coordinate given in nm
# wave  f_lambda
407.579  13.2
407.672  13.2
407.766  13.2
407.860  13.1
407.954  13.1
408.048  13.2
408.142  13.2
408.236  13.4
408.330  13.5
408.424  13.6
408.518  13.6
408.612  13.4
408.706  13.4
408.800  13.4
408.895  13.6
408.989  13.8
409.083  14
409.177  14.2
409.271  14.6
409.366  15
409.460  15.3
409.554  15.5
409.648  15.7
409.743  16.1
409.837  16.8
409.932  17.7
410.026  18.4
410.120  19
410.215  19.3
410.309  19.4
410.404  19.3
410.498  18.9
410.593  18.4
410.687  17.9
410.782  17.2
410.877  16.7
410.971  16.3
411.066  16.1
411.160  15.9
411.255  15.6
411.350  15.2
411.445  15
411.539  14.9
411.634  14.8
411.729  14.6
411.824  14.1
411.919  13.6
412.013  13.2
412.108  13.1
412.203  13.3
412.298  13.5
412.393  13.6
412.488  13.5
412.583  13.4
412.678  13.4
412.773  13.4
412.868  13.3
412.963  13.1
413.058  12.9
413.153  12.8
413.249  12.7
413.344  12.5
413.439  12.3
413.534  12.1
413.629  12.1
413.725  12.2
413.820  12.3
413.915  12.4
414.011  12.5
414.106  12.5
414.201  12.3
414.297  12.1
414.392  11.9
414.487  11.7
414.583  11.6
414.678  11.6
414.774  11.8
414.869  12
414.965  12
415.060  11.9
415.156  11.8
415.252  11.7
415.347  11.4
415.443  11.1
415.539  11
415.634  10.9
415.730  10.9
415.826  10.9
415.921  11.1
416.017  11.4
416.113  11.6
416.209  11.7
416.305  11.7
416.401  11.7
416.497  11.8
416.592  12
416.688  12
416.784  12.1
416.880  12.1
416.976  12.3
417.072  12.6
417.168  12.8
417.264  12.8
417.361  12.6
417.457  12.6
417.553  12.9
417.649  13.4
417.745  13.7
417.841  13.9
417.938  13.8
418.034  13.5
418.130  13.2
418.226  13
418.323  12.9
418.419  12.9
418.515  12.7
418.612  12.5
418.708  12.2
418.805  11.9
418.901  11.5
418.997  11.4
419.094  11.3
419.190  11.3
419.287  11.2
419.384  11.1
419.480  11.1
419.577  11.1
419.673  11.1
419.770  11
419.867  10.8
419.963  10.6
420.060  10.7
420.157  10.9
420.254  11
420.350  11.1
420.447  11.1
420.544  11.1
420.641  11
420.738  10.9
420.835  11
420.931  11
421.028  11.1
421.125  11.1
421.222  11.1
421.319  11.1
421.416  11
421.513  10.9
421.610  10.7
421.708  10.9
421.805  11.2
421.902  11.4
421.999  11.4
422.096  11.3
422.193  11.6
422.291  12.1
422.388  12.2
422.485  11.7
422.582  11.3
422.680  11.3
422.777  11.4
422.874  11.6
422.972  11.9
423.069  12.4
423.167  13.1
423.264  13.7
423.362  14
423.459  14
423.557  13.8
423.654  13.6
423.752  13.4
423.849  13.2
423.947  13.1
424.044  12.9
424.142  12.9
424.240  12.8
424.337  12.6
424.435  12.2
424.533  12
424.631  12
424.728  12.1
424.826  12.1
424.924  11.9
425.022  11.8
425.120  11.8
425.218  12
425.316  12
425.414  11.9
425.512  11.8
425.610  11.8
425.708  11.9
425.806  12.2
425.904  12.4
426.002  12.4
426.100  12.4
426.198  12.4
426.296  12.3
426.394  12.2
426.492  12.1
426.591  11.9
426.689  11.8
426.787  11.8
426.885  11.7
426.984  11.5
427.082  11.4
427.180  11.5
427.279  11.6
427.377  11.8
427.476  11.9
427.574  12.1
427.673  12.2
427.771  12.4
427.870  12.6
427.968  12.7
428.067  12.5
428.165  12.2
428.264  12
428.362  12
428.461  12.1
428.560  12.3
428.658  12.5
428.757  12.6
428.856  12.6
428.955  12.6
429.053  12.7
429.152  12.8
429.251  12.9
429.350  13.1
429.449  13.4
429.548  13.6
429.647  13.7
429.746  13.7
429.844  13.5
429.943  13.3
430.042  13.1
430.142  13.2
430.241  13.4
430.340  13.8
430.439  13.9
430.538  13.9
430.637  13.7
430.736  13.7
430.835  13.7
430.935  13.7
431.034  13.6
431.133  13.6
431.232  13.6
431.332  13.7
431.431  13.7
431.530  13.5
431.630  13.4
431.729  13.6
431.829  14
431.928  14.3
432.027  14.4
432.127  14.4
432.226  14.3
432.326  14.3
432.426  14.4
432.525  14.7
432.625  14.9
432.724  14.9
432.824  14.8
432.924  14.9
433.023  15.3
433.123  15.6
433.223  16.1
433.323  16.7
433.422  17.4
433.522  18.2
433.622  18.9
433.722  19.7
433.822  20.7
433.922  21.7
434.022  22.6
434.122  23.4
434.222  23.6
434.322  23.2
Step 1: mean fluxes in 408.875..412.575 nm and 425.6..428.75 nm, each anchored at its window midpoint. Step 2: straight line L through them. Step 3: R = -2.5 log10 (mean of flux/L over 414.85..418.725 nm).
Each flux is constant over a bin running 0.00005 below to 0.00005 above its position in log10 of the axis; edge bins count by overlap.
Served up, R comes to 0.17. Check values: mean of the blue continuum 15.7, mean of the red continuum 12.1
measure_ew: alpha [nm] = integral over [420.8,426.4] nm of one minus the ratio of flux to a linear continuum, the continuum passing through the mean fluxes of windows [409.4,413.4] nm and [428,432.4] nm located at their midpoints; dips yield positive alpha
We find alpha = 0.79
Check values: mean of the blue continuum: 15.4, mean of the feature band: 12.1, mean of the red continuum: 13.3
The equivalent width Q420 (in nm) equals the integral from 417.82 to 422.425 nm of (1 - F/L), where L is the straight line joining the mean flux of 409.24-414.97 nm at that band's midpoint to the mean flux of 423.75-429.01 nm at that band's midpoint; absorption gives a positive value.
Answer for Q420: 0.57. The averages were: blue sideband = 14.4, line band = 11.5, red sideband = 12.2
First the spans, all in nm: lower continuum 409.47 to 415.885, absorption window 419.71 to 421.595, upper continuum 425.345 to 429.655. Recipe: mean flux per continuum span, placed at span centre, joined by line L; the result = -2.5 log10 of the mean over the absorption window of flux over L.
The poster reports 0.19 mag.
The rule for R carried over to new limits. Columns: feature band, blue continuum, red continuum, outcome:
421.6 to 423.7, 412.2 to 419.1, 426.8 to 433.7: 0.07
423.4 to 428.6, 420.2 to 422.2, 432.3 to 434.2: 0.11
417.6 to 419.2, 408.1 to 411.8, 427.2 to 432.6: 0.16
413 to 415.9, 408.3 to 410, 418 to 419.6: 0.11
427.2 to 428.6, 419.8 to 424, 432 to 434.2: 0.20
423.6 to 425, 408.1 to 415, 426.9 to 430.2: 0.03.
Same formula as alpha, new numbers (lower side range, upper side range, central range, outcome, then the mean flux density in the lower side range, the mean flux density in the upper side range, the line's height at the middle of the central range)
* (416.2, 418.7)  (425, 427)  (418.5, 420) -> 0.135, 12.7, 12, 12.5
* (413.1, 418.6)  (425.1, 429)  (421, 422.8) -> 0.125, 12.2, 12.1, 12.1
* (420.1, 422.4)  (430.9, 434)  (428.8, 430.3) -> 0.123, 11.2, 15.5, 14.3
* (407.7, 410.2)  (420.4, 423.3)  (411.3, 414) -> 0.083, 14.7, 11.4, 13.7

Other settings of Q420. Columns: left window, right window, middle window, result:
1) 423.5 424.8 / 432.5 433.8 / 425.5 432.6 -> 0.90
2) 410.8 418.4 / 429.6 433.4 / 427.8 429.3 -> 0.16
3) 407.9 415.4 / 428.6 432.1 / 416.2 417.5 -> 0.16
